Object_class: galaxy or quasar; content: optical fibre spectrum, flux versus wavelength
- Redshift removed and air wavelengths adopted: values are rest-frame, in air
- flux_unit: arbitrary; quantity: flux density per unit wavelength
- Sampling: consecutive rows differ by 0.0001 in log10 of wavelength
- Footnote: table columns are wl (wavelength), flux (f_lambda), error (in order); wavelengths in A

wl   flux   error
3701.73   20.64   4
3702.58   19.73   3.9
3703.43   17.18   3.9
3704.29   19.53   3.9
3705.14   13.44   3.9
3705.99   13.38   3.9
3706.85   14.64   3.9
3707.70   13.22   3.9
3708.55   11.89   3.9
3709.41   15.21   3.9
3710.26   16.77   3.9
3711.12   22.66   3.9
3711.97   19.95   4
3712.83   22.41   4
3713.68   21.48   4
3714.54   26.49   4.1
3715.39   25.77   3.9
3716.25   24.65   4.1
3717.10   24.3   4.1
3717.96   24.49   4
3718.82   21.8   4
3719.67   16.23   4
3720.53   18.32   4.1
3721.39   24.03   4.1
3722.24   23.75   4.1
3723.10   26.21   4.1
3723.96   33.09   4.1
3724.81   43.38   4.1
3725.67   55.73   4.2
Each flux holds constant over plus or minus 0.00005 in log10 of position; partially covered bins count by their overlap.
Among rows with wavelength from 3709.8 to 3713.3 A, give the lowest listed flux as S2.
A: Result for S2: 16.77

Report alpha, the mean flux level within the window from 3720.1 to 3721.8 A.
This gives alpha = 21.1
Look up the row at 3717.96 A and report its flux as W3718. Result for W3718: 24.49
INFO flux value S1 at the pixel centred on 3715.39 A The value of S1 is 25.77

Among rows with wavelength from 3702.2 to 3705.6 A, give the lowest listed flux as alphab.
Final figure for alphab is 13.44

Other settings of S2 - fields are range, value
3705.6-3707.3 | 13.38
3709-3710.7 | 15.21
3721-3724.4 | 23.75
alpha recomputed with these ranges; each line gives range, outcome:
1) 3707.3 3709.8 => 13.4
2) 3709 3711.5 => 18.1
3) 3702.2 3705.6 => 17.4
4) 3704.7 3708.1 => 13.7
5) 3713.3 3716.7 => 24.7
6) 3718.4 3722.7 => 20.9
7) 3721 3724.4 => 27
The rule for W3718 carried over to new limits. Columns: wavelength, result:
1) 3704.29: 19.53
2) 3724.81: 43.38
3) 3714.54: 26.49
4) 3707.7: 13.22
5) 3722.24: 23.75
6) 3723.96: 33.09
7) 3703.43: 17.18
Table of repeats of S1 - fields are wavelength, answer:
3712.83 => 22.41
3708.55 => 11.89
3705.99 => 13.38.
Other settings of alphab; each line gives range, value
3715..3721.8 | 16.23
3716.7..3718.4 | 24.3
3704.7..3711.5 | 11.89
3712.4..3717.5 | 21.48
